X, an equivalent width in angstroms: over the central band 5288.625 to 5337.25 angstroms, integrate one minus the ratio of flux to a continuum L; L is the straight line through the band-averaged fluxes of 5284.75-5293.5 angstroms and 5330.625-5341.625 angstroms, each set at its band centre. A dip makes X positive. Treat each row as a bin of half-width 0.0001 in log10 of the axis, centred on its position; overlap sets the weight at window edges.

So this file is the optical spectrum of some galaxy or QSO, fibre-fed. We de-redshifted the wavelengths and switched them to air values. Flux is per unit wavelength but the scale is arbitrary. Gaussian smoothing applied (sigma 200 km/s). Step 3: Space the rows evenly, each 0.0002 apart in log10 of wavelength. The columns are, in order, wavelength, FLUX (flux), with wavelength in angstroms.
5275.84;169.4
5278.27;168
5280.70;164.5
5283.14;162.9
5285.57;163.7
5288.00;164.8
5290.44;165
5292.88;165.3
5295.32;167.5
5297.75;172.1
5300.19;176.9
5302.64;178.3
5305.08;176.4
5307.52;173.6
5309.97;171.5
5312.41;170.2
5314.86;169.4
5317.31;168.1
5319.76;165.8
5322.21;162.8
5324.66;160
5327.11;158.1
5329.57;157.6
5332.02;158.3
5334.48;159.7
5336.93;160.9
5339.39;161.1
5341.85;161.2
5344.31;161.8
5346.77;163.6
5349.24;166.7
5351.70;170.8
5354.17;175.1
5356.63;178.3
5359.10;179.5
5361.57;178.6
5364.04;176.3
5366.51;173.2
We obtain -1.4 angstroms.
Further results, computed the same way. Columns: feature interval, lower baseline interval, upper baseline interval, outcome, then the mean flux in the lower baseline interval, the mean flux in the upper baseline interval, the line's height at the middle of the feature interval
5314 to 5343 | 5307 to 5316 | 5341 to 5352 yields 1.0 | 171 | 164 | 168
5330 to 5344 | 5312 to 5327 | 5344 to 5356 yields 0.6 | 165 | 169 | 167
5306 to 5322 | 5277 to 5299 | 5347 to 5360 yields -0.1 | 166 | 173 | 169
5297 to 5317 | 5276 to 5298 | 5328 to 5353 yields -1.1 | 166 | 162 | 164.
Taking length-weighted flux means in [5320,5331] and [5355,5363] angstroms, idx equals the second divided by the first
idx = 1.1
